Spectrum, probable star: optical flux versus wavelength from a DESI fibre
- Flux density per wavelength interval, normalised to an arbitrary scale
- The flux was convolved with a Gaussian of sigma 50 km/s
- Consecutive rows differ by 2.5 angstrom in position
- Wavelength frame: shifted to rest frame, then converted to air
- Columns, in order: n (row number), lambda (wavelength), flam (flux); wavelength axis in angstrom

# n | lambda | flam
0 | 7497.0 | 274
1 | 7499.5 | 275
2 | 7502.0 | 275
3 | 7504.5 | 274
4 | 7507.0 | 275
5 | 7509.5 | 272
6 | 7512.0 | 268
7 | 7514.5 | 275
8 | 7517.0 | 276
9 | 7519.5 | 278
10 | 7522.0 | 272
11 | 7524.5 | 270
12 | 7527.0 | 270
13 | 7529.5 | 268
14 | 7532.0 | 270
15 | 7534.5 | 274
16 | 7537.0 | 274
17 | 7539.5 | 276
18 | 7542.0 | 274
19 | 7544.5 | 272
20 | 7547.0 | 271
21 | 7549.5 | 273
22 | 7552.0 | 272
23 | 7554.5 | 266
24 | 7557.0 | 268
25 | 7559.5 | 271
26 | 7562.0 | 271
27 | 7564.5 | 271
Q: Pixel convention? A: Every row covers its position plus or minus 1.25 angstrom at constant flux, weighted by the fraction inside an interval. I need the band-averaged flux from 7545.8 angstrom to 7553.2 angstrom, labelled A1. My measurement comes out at 272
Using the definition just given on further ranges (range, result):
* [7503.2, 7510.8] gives 274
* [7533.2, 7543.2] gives 274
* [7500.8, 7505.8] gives 274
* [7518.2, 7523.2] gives 275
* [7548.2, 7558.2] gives 270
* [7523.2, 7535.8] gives 270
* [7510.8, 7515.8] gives 272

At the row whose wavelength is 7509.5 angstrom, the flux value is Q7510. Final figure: 272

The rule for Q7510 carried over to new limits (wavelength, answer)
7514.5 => 275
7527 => 270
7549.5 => 273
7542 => 274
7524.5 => 270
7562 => 271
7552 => 272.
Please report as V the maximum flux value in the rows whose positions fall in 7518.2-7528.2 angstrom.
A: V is 278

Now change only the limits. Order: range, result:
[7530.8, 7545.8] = 276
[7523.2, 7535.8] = 274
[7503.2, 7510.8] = 275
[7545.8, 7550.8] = 273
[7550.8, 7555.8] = 272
